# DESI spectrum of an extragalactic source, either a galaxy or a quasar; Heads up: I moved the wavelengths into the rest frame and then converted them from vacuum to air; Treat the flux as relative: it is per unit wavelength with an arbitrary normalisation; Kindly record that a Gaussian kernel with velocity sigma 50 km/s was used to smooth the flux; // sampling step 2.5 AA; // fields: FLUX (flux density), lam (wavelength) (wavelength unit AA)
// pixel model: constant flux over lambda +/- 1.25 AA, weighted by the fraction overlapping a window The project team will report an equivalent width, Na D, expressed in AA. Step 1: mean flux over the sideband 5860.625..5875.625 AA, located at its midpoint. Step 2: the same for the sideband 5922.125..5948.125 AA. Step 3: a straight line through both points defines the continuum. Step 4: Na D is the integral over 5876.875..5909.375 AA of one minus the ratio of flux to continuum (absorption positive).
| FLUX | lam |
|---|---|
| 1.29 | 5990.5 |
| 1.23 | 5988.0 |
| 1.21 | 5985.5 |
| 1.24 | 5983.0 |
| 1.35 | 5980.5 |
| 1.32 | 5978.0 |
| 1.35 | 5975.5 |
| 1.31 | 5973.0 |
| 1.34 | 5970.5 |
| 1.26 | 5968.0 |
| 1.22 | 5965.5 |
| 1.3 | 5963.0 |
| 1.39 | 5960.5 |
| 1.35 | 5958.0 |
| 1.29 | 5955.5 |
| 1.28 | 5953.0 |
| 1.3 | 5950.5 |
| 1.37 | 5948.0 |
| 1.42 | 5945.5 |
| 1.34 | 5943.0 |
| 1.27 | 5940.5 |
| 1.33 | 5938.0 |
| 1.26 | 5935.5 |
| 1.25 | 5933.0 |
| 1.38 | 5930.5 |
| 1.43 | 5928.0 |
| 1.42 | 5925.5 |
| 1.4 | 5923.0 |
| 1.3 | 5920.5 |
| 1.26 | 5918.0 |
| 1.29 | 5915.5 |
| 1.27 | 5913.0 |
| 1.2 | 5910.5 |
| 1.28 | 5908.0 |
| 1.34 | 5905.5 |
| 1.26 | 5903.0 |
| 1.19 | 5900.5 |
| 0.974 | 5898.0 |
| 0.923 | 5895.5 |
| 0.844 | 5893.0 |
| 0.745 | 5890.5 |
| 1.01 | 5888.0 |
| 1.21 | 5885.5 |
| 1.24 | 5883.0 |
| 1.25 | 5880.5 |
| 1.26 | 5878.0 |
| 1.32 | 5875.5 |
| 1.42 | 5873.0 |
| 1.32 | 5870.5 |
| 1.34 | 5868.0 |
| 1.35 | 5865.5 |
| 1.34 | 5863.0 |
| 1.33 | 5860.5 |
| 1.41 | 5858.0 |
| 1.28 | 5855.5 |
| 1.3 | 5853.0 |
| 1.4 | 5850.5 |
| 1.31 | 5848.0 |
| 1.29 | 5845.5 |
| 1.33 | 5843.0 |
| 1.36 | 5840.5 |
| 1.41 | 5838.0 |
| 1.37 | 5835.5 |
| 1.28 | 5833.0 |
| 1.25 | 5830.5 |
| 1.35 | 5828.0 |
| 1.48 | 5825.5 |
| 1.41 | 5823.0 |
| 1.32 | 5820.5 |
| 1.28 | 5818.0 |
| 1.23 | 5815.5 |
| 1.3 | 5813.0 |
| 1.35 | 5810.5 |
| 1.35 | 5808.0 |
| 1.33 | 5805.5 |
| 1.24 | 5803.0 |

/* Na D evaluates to 5.6 AA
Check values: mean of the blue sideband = 1.35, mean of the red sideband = 1.35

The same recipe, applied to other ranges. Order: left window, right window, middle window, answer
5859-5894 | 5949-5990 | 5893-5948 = -0.5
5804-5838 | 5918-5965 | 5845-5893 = 2.7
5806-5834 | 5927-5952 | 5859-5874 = -0.2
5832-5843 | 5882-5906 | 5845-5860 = -0.7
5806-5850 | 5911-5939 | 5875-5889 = 1.2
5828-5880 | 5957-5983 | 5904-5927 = 0.3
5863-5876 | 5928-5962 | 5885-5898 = 4.0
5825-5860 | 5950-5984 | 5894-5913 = 2.2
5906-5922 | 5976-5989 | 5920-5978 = -2.5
